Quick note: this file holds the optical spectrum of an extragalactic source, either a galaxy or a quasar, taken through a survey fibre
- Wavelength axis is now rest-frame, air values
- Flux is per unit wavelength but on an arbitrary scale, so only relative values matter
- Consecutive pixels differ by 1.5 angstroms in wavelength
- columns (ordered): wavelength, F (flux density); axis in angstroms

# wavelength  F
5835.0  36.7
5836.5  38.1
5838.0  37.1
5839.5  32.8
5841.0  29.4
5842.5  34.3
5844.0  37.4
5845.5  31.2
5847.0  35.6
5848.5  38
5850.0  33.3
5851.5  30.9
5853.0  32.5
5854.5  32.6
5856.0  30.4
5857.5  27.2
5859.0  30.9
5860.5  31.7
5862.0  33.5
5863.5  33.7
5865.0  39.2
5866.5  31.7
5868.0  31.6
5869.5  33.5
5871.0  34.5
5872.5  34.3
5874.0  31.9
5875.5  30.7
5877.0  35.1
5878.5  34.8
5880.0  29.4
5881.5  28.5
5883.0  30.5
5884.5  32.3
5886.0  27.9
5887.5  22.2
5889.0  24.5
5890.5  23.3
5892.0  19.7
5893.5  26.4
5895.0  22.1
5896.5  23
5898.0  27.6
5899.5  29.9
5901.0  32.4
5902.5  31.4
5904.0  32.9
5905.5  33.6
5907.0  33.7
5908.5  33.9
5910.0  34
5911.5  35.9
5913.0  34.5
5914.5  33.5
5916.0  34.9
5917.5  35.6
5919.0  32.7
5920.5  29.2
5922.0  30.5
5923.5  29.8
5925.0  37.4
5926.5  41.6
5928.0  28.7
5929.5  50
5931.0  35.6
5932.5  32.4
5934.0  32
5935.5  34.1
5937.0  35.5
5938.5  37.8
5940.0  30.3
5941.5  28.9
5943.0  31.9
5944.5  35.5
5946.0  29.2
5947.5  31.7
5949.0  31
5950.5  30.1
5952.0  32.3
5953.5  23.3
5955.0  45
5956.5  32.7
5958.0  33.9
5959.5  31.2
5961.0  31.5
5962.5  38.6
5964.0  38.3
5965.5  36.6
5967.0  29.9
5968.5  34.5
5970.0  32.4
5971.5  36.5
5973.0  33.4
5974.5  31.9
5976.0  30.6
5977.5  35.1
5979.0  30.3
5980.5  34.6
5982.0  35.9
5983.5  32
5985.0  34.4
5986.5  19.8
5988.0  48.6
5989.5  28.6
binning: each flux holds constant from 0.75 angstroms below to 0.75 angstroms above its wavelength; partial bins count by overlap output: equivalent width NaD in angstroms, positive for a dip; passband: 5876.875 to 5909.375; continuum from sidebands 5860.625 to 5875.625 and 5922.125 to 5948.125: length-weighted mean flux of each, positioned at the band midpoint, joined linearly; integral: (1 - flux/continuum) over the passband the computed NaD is 4.8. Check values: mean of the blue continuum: 33.5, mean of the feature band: 28.8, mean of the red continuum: 34.2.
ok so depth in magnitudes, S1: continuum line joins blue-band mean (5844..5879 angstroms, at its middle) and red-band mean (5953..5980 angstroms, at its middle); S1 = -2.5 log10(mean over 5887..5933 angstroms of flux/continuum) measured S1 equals 0.07 mag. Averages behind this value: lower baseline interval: 33.1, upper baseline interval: 33.8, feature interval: 31.4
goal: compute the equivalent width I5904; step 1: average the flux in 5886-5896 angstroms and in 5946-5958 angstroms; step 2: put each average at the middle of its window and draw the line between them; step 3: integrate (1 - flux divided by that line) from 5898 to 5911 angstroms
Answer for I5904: -3.7 angstroms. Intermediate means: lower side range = 23.4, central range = 32.5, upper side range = 32.2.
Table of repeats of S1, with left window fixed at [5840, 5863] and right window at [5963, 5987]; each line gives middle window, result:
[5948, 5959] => 0.015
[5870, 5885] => 0.016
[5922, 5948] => -0.040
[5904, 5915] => -0.041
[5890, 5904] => 0.227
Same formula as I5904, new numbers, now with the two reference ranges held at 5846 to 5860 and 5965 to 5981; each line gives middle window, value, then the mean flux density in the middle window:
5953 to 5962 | -0.1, 33.4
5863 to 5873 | -0.5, 34.1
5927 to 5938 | -0.9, 35.7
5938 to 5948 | 0.3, 32.1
